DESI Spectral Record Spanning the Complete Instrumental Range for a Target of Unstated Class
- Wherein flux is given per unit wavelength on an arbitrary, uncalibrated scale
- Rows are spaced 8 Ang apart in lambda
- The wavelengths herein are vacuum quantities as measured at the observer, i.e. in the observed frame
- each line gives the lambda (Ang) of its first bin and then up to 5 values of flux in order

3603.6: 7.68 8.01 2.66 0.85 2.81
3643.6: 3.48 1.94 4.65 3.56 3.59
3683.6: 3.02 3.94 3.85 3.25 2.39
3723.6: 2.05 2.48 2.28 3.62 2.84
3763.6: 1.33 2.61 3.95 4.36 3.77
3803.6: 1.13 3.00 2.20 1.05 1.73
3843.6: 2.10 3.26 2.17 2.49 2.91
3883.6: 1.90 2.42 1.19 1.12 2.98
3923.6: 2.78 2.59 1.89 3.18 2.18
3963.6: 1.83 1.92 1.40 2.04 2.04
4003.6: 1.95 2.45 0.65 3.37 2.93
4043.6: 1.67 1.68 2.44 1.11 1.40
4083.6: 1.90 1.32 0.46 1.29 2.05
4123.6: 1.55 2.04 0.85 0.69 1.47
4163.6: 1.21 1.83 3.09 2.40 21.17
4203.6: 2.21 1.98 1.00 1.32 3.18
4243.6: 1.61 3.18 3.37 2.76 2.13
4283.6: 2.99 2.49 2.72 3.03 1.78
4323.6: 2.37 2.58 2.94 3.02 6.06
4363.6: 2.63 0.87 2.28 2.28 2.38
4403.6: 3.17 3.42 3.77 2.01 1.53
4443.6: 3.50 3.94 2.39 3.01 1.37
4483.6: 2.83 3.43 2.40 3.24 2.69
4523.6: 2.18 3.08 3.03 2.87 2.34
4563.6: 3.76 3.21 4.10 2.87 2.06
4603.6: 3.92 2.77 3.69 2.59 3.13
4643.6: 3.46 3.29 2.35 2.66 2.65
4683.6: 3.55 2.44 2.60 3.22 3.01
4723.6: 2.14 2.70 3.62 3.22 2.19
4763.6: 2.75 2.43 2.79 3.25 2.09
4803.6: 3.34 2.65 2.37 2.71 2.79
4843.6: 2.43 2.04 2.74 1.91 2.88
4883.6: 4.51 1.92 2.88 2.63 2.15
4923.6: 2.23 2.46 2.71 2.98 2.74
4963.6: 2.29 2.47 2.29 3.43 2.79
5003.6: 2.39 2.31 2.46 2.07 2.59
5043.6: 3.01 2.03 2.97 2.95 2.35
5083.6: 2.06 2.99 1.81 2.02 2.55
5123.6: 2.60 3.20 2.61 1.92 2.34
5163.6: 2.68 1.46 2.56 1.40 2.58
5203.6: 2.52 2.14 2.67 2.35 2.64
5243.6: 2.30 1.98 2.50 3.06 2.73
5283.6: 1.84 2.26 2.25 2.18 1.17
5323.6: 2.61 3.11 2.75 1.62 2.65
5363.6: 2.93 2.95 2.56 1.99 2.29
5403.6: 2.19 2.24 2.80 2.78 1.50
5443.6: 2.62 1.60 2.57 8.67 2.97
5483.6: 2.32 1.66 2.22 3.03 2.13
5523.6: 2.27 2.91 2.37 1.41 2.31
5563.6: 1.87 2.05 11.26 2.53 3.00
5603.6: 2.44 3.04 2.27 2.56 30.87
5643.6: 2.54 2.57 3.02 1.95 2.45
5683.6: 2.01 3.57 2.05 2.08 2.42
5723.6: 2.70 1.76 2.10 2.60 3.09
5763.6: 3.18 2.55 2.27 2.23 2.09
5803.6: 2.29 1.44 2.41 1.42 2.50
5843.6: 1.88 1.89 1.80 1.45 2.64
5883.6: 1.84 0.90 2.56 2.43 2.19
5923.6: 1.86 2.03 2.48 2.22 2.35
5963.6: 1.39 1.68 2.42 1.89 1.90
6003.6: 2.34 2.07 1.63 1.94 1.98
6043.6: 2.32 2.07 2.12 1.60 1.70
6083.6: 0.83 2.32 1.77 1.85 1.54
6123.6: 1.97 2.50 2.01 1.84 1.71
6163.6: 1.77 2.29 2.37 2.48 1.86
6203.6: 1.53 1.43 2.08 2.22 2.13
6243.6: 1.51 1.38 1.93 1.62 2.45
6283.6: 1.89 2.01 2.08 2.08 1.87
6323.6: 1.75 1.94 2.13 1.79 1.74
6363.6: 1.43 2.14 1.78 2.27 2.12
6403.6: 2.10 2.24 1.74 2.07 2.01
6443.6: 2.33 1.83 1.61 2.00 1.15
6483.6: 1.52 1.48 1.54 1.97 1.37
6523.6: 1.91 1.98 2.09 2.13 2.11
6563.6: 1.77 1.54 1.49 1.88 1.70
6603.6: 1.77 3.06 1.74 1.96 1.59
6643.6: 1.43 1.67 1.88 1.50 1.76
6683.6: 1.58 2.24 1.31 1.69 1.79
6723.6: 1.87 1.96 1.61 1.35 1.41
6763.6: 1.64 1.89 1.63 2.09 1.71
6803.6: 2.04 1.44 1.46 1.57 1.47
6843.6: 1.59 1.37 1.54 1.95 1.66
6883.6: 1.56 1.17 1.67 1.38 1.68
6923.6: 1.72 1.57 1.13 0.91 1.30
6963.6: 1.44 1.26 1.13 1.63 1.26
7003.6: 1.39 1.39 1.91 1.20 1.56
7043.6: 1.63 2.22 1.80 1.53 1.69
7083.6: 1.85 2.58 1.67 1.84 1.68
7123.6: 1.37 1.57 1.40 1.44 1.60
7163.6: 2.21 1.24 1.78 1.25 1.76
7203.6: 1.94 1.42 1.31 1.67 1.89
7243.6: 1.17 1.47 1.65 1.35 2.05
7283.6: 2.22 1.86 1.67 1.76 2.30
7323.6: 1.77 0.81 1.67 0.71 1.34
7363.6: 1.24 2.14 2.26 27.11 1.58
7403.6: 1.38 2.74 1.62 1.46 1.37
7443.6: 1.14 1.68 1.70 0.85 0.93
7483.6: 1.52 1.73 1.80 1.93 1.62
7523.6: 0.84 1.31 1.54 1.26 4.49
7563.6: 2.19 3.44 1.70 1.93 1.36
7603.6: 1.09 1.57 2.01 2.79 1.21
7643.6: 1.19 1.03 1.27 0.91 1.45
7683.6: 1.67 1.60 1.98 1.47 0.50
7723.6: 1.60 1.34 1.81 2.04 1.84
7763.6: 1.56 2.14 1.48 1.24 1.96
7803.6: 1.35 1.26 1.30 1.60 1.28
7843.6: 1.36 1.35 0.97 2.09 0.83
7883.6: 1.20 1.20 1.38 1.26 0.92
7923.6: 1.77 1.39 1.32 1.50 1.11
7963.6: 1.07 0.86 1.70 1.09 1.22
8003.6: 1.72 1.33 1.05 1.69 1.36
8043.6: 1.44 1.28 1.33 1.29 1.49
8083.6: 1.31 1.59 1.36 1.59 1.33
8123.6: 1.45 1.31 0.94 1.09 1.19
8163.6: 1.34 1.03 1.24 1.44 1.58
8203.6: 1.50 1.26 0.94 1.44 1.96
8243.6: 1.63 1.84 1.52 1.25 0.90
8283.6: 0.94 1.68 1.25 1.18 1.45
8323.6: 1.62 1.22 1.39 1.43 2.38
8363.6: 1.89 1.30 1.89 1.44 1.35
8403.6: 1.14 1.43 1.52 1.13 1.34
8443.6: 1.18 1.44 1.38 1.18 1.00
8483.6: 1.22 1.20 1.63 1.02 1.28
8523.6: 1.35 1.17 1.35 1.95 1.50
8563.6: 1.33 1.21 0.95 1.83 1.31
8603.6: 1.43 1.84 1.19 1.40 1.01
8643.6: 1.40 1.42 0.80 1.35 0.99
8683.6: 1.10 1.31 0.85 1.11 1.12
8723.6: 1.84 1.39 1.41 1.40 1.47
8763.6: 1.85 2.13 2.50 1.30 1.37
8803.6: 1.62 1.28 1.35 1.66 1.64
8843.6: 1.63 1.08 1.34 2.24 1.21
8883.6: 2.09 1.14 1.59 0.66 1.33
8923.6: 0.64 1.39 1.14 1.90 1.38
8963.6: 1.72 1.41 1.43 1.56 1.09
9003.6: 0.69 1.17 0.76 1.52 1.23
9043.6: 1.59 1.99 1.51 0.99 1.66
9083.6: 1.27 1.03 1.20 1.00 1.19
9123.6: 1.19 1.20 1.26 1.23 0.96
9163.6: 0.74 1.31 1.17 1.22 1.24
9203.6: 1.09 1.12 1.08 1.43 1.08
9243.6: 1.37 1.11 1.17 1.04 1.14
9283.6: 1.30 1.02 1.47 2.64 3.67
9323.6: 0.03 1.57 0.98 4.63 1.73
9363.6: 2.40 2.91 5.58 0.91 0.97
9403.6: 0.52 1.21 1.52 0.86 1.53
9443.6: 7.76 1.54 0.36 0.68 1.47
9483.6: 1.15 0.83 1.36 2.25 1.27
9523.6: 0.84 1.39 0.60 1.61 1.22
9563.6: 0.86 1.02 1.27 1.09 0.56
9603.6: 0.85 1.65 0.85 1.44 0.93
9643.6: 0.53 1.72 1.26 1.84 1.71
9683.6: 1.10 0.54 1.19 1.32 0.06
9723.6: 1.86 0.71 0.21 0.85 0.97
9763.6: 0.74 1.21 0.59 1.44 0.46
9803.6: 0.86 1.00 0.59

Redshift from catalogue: 0.13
